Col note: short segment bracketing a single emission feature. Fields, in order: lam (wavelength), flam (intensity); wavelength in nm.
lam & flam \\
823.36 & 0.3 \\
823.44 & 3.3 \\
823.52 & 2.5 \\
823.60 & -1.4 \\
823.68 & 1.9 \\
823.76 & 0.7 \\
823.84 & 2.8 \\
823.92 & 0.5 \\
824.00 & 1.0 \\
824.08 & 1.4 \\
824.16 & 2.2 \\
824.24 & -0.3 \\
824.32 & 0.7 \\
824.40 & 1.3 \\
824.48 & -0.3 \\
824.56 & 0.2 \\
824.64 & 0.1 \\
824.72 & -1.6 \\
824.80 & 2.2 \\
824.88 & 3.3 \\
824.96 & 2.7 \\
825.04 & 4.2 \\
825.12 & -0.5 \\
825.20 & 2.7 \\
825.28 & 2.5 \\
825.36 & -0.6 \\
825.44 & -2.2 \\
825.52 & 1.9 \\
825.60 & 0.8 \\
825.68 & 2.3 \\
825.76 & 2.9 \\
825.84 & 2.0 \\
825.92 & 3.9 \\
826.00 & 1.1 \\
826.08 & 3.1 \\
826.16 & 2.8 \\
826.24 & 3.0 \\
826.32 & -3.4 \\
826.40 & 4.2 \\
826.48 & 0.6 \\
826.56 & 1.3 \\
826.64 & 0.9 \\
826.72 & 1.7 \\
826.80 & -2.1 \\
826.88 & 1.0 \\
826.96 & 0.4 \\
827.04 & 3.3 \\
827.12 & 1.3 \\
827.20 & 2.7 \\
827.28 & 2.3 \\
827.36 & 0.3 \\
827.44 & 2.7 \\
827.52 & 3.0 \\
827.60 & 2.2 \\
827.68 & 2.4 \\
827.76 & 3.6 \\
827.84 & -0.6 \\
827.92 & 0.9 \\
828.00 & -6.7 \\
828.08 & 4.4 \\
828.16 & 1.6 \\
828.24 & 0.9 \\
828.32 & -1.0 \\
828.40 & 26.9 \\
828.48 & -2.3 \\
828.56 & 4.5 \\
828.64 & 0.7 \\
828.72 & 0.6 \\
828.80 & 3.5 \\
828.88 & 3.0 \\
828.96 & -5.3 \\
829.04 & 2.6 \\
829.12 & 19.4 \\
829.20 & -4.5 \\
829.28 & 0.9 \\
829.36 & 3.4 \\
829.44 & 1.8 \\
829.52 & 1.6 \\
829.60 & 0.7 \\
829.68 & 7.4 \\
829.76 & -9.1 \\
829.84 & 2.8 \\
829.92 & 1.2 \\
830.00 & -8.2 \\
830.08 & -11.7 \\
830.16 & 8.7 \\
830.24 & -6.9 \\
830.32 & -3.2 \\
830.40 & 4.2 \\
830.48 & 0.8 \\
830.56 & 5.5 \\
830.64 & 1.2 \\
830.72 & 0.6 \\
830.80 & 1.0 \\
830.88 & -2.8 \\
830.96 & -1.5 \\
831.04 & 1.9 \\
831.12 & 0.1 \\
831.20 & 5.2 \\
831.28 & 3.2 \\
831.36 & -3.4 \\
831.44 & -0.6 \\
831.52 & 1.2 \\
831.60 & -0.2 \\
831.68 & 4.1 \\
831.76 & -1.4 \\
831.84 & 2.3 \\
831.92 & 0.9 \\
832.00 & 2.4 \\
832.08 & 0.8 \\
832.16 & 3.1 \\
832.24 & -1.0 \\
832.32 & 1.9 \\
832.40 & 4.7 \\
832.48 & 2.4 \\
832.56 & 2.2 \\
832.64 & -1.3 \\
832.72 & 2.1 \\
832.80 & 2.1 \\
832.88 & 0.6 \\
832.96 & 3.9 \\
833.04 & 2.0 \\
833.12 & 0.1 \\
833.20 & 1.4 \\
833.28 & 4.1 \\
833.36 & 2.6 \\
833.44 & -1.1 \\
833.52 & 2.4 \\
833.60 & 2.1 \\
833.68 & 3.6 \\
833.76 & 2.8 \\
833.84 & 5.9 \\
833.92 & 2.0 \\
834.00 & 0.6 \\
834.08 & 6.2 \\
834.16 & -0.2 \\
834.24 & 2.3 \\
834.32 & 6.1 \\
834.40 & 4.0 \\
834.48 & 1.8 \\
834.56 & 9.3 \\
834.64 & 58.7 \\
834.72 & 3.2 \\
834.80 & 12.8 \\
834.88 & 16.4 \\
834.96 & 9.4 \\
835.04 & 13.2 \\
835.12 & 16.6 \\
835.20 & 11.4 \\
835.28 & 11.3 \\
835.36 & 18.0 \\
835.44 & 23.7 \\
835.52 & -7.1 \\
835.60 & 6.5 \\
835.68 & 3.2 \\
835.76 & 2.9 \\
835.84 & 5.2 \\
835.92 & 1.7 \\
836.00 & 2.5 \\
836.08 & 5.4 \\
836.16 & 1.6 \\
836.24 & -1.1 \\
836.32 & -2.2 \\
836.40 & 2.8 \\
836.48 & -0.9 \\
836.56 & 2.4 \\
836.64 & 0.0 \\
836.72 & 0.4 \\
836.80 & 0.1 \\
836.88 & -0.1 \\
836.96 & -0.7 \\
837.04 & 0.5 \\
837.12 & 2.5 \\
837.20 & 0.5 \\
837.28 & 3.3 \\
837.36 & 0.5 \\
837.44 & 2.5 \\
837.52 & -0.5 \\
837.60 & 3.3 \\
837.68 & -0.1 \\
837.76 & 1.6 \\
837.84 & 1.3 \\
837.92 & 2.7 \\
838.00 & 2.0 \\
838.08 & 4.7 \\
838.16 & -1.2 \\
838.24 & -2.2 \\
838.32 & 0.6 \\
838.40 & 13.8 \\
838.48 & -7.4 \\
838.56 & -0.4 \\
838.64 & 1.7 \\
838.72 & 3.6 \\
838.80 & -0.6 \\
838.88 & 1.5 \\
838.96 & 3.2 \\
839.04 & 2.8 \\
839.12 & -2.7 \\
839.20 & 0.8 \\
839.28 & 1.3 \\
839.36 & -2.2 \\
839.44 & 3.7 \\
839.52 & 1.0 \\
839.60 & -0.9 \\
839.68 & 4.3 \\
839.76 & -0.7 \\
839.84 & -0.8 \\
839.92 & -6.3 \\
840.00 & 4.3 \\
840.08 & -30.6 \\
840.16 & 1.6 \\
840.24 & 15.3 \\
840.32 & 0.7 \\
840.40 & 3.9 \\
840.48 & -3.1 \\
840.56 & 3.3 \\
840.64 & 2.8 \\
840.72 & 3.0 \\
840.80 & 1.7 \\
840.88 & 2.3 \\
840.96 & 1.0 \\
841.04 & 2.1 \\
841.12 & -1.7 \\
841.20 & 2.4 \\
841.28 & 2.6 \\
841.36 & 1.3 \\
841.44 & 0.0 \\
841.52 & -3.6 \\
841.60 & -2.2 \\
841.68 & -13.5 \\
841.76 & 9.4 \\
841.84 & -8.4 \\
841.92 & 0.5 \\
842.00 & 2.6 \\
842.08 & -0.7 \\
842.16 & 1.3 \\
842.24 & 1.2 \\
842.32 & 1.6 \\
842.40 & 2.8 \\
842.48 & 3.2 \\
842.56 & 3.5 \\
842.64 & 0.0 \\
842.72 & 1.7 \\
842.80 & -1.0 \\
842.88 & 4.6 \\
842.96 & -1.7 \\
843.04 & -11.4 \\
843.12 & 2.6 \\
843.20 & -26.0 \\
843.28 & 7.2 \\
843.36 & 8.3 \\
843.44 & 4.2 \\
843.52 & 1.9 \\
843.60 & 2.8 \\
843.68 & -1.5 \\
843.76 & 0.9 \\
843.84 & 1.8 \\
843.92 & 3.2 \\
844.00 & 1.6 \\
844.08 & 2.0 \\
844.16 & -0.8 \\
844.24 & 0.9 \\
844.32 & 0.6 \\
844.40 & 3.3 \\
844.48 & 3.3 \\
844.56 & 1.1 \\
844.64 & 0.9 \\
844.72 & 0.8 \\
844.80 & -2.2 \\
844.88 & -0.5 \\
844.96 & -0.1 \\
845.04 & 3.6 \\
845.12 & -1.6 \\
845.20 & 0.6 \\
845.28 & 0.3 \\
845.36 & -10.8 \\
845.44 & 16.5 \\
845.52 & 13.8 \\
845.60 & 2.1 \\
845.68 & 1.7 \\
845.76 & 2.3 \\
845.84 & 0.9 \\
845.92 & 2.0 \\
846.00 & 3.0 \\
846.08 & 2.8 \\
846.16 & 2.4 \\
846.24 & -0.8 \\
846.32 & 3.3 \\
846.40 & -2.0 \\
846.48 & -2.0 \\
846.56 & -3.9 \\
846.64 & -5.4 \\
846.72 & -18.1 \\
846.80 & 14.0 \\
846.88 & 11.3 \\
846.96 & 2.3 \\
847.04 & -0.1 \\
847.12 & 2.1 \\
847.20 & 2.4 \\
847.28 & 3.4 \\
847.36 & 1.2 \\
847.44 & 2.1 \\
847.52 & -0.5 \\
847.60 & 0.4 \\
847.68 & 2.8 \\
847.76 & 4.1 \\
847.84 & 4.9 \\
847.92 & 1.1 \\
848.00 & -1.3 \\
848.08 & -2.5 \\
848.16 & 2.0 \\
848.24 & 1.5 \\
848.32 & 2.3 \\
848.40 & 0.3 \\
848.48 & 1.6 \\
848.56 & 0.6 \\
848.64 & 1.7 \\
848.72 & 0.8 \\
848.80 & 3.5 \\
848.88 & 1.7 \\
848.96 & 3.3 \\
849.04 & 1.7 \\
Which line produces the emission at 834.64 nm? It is [O II] 3727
